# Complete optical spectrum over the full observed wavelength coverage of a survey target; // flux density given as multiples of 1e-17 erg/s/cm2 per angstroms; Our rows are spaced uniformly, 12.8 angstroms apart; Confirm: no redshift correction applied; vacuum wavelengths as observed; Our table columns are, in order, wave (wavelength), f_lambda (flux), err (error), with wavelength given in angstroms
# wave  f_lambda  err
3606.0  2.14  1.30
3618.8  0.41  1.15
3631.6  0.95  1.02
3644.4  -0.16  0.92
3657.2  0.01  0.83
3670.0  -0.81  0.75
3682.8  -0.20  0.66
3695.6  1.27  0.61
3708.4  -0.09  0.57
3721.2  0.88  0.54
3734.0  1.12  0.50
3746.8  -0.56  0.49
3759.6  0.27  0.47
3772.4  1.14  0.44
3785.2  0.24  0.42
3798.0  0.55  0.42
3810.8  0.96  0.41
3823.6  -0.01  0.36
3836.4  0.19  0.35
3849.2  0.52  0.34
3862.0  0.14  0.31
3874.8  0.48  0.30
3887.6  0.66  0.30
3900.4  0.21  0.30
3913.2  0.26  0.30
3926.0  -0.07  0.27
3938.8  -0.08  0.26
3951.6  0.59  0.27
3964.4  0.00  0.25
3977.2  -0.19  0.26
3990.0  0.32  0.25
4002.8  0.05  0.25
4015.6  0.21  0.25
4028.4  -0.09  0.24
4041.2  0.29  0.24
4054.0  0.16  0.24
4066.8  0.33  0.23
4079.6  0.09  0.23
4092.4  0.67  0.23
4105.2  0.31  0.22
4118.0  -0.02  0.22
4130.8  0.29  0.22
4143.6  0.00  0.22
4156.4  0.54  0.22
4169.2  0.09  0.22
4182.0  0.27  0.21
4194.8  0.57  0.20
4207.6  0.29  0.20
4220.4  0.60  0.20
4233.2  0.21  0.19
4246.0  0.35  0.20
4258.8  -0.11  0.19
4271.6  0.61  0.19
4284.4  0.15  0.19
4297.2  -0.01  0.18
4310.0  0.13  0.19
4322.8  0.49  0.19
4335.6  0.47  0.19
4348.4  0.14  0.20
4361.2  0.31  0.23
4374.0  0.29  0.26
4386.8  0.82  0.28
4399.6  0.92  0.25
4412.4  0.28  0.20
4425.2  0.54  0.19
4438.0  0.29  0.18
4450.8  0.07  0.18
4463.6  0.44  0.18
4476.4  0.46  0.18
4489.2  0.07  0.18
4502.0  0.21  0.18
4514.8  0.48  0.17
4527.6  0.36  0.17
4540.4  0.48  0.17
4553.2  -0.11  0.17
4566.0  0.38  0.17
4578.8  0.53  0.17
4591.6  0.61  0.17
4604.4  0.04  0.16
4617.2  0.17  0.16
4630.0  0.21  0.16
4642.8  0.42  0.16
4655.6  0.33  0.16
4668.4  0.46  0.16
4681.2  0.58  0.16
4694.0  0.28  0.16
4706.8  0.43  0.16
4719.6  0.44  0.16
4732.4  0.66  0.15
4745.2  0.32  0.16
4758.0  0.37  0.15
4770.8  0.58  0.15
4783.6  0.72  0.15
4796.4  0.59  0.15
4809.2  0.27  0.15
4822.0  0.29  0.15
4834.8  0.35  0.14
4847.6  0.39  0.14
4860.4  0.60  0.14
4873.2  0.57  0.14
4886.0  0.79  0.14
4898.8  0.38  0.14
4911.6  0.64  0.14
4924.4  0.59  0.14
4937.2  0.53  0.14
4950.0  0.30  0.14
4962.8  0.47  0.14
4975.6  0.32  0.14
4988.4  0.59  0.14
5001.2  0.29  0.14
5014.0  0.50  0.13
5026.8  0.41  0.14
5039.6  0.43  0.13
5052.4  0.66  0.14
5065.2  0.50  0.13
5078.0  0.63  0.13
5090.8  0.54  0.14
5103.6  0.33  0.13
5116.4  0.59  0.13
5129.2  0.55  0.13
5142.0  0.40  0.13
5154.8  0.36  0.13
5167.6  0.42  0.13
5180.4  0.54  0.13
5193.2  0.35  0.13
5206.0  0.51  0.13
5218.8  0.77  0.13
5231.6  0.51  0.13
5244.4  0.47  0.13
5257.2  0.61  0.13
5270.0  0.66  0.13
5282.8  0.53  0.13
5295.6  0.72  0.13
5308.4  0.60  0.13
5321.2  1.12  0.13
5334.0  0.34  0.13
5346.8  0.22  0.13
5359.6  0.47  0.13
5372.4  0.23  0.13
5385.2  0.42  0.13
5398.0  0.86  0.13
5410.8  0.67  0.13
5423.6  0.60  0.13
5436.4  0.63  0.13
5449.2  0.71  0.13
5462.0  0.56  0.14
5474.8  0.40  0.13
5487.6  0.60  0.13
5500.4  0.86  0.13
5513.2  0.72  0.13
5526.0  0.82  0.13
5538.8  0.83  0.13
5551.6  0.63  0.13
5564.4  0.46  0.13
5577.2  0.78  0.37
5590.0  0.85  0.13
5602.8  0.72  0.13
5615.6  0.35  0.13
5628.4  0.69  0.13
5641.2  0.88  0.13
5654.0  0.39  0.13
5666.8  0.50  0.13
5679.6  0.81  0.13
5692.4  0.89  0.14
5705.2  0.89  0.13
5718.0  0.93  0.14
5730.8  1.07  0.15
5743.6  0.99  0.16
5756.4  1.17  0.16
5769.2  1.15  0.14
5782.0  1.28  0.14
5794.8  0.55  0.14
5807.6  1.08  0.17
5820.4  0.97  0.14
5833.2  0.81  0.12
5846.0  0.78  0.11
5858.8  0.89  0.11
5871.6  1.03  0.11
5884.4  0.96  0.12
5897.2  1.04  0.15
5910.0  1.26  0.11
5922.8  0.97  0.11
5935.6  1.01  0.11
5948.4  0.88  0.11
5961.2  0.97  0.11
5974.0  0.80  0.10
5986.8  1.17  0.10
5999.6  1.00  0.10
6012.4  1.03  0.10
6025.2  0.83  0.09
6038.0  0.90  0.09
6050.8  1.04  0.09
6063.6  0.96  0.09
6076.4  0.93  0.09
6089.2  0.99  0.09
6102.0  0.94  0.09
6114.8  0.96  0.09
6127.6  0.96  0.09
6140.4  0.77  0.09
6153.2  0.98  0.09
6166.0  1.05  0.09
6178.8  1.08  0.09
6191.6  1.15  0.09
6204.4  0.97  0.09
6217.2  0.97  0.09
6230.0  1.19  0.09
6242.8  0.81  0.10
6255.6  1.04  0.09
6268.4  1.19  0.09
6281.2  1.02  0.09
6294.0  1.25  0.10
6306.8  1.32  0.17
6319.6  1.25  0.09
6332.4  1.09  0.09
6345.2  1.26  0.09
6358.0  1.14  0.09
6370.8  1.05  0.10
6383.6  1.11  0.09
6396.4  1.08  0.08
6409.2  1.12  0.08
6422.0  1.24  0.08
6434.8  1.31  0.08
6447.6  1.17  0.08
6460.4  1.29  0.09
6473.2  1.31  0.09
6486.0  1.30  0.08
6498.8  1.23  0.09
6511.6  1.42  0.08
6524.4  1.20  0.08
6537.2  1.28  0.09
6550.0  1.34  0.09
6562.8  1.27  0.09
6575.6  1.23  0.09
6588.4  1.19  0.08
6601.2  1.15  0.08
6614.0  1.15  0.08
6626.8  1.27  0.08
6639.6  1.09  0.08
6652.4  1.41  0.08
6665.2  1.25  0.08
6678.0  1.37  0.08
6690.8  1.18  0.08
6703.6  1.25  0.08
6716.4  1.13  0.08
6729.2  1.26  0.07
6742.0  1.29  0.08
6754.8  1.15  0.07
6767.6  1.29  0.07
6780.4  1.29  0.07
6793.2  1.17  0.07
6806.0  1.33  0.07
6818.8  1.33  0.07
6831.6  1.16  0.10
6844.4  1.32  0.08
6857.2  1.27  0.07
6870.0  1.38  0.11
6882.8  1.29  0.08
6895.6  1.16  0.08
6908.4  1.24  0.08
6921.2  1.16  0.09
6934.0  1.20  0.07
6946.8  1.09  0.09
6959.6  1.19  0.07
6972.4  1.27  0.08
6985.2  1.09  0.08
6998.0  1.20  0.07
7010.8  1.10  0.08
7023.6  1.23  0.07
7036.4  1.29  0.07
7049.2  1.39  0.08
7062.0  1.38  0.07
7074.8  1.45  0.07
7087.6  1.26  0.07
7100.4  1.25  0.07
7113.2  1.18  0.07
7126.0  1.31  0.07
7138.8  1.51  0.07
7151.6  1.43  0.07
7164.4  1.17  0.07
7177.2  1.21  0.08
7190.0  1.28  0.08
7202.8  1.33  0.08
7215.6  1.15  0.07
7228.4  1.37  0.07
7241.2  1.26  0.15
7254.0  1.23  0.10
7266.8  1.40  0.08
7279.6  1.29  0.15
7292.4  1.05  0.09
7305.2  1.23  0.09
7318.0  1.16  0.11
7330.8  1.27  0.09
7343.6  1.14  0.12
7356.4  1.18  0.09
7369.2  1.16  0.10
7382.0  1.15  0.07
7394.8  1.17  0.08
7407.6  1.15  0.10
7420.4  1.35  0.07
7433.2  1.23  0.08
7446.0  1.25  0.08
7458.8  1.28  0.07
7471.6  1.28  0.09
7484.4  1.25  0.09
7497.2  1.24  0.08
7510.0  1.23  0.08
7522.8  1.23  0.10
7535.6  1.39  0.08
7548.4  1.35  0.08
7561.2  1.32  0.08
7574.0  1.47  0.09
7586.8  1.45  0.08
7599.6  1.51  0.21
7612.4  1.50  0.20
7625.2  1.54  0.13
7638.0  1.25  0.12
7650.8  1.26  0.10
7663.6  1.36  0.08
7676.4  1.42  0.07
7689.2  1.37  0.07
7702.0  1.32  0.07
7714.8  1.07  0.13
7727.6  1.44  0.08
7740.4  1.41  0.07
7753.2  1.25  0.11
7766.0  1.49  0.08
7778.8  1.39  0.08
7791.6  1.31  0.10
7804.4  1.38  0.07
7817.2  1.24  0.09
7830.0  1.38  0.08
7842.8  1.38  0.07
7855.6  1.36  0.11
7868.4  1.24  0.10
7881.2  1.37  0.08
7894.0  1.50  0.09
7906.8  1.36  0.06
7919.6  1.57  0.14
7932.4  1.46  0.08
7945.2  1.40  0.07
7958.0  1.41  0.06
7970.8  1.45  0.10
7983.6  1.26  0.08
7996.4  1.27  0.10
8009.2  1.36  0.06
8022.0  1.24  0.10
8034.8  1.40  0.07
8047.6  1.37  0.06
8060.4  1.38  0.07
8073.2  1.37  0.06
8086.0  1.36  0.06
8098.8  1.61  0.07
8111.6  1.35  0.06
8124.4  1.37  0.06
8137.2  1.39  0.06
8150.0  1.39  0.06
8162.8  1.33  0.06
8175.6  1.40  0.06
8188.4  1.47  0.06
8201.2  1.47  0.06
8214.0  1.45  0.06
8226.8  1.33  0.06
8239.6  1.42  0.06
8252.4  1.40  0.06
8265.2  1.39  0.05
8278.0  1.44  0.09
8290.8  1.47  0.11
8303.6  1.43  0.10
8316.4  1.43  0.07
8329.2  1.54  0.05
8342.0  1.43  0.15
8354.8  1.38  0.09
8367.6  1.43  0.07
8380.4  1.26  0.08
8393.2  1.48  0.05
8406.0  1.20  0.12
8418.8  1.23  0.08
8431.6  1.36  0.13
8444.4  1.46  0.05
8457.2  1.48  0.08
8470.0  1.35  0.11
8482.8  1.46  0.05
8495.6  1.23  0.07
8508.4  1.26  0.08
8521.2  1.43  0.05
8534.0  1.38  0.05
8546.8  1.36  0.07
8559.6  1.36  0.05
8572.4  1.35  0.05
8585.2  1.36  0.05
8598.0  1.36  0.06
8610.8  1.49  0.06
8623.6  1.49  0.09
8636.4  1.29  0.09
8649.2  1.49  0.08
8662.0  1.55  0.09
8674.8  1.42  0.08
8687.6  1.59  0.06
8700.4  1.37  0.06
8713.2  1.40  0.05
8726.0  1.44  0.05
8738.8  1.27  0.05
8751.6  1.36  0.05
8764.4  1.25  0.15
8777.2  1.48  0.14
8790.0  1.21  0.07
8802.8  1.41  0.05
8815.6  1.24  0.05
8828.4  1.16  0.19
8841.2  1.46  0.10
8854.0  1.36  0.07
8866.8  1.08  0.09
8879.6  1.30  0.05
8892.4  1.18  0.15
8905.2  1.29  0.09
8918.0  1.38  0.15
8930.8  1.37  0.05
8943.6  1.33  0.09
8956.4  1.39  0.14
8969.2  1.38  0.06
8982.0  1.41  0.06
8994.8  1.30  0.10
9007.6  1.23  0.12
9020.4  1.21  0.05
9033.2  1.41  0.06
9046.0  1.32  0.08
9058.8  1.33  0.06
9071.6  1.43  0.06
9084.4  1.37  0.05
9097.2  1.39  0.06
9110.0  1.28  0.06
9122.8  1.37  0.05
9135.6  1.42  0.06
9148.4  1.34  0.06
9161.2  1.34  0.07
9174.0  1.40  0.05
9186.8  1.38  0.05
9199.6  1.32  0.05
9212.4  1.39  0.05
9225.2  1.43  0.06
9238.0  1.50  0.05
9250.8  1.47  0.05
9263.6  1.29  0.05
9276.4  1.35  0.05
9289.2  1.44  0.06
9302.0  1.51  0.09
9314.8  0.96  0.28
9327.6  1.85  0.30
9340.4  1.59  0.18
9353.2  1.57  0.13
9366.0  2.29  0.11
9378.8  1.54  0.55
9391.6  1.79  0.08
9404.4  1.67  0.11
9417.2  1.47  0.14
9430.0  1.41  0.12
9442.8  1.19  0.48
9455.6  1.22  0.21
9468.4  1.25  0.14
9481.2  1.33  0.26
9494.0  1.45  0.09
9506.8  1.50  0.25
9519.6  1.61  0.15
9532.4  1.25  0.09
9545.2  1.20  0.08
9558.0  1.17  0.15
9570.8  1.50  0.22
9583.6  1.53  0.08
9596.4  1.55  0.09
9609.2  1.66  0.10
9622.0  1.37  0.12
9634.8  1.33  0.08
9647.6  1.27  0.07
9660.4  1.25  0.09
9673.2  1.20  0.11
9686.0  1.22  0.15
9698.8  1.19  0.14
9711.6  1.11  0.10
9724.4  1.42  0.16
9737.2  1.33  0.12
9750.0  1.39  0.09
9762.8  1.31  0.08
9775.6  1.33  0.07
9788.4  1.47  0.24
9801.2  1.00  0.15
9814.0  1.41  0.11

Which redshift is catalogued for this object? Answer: 0.43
